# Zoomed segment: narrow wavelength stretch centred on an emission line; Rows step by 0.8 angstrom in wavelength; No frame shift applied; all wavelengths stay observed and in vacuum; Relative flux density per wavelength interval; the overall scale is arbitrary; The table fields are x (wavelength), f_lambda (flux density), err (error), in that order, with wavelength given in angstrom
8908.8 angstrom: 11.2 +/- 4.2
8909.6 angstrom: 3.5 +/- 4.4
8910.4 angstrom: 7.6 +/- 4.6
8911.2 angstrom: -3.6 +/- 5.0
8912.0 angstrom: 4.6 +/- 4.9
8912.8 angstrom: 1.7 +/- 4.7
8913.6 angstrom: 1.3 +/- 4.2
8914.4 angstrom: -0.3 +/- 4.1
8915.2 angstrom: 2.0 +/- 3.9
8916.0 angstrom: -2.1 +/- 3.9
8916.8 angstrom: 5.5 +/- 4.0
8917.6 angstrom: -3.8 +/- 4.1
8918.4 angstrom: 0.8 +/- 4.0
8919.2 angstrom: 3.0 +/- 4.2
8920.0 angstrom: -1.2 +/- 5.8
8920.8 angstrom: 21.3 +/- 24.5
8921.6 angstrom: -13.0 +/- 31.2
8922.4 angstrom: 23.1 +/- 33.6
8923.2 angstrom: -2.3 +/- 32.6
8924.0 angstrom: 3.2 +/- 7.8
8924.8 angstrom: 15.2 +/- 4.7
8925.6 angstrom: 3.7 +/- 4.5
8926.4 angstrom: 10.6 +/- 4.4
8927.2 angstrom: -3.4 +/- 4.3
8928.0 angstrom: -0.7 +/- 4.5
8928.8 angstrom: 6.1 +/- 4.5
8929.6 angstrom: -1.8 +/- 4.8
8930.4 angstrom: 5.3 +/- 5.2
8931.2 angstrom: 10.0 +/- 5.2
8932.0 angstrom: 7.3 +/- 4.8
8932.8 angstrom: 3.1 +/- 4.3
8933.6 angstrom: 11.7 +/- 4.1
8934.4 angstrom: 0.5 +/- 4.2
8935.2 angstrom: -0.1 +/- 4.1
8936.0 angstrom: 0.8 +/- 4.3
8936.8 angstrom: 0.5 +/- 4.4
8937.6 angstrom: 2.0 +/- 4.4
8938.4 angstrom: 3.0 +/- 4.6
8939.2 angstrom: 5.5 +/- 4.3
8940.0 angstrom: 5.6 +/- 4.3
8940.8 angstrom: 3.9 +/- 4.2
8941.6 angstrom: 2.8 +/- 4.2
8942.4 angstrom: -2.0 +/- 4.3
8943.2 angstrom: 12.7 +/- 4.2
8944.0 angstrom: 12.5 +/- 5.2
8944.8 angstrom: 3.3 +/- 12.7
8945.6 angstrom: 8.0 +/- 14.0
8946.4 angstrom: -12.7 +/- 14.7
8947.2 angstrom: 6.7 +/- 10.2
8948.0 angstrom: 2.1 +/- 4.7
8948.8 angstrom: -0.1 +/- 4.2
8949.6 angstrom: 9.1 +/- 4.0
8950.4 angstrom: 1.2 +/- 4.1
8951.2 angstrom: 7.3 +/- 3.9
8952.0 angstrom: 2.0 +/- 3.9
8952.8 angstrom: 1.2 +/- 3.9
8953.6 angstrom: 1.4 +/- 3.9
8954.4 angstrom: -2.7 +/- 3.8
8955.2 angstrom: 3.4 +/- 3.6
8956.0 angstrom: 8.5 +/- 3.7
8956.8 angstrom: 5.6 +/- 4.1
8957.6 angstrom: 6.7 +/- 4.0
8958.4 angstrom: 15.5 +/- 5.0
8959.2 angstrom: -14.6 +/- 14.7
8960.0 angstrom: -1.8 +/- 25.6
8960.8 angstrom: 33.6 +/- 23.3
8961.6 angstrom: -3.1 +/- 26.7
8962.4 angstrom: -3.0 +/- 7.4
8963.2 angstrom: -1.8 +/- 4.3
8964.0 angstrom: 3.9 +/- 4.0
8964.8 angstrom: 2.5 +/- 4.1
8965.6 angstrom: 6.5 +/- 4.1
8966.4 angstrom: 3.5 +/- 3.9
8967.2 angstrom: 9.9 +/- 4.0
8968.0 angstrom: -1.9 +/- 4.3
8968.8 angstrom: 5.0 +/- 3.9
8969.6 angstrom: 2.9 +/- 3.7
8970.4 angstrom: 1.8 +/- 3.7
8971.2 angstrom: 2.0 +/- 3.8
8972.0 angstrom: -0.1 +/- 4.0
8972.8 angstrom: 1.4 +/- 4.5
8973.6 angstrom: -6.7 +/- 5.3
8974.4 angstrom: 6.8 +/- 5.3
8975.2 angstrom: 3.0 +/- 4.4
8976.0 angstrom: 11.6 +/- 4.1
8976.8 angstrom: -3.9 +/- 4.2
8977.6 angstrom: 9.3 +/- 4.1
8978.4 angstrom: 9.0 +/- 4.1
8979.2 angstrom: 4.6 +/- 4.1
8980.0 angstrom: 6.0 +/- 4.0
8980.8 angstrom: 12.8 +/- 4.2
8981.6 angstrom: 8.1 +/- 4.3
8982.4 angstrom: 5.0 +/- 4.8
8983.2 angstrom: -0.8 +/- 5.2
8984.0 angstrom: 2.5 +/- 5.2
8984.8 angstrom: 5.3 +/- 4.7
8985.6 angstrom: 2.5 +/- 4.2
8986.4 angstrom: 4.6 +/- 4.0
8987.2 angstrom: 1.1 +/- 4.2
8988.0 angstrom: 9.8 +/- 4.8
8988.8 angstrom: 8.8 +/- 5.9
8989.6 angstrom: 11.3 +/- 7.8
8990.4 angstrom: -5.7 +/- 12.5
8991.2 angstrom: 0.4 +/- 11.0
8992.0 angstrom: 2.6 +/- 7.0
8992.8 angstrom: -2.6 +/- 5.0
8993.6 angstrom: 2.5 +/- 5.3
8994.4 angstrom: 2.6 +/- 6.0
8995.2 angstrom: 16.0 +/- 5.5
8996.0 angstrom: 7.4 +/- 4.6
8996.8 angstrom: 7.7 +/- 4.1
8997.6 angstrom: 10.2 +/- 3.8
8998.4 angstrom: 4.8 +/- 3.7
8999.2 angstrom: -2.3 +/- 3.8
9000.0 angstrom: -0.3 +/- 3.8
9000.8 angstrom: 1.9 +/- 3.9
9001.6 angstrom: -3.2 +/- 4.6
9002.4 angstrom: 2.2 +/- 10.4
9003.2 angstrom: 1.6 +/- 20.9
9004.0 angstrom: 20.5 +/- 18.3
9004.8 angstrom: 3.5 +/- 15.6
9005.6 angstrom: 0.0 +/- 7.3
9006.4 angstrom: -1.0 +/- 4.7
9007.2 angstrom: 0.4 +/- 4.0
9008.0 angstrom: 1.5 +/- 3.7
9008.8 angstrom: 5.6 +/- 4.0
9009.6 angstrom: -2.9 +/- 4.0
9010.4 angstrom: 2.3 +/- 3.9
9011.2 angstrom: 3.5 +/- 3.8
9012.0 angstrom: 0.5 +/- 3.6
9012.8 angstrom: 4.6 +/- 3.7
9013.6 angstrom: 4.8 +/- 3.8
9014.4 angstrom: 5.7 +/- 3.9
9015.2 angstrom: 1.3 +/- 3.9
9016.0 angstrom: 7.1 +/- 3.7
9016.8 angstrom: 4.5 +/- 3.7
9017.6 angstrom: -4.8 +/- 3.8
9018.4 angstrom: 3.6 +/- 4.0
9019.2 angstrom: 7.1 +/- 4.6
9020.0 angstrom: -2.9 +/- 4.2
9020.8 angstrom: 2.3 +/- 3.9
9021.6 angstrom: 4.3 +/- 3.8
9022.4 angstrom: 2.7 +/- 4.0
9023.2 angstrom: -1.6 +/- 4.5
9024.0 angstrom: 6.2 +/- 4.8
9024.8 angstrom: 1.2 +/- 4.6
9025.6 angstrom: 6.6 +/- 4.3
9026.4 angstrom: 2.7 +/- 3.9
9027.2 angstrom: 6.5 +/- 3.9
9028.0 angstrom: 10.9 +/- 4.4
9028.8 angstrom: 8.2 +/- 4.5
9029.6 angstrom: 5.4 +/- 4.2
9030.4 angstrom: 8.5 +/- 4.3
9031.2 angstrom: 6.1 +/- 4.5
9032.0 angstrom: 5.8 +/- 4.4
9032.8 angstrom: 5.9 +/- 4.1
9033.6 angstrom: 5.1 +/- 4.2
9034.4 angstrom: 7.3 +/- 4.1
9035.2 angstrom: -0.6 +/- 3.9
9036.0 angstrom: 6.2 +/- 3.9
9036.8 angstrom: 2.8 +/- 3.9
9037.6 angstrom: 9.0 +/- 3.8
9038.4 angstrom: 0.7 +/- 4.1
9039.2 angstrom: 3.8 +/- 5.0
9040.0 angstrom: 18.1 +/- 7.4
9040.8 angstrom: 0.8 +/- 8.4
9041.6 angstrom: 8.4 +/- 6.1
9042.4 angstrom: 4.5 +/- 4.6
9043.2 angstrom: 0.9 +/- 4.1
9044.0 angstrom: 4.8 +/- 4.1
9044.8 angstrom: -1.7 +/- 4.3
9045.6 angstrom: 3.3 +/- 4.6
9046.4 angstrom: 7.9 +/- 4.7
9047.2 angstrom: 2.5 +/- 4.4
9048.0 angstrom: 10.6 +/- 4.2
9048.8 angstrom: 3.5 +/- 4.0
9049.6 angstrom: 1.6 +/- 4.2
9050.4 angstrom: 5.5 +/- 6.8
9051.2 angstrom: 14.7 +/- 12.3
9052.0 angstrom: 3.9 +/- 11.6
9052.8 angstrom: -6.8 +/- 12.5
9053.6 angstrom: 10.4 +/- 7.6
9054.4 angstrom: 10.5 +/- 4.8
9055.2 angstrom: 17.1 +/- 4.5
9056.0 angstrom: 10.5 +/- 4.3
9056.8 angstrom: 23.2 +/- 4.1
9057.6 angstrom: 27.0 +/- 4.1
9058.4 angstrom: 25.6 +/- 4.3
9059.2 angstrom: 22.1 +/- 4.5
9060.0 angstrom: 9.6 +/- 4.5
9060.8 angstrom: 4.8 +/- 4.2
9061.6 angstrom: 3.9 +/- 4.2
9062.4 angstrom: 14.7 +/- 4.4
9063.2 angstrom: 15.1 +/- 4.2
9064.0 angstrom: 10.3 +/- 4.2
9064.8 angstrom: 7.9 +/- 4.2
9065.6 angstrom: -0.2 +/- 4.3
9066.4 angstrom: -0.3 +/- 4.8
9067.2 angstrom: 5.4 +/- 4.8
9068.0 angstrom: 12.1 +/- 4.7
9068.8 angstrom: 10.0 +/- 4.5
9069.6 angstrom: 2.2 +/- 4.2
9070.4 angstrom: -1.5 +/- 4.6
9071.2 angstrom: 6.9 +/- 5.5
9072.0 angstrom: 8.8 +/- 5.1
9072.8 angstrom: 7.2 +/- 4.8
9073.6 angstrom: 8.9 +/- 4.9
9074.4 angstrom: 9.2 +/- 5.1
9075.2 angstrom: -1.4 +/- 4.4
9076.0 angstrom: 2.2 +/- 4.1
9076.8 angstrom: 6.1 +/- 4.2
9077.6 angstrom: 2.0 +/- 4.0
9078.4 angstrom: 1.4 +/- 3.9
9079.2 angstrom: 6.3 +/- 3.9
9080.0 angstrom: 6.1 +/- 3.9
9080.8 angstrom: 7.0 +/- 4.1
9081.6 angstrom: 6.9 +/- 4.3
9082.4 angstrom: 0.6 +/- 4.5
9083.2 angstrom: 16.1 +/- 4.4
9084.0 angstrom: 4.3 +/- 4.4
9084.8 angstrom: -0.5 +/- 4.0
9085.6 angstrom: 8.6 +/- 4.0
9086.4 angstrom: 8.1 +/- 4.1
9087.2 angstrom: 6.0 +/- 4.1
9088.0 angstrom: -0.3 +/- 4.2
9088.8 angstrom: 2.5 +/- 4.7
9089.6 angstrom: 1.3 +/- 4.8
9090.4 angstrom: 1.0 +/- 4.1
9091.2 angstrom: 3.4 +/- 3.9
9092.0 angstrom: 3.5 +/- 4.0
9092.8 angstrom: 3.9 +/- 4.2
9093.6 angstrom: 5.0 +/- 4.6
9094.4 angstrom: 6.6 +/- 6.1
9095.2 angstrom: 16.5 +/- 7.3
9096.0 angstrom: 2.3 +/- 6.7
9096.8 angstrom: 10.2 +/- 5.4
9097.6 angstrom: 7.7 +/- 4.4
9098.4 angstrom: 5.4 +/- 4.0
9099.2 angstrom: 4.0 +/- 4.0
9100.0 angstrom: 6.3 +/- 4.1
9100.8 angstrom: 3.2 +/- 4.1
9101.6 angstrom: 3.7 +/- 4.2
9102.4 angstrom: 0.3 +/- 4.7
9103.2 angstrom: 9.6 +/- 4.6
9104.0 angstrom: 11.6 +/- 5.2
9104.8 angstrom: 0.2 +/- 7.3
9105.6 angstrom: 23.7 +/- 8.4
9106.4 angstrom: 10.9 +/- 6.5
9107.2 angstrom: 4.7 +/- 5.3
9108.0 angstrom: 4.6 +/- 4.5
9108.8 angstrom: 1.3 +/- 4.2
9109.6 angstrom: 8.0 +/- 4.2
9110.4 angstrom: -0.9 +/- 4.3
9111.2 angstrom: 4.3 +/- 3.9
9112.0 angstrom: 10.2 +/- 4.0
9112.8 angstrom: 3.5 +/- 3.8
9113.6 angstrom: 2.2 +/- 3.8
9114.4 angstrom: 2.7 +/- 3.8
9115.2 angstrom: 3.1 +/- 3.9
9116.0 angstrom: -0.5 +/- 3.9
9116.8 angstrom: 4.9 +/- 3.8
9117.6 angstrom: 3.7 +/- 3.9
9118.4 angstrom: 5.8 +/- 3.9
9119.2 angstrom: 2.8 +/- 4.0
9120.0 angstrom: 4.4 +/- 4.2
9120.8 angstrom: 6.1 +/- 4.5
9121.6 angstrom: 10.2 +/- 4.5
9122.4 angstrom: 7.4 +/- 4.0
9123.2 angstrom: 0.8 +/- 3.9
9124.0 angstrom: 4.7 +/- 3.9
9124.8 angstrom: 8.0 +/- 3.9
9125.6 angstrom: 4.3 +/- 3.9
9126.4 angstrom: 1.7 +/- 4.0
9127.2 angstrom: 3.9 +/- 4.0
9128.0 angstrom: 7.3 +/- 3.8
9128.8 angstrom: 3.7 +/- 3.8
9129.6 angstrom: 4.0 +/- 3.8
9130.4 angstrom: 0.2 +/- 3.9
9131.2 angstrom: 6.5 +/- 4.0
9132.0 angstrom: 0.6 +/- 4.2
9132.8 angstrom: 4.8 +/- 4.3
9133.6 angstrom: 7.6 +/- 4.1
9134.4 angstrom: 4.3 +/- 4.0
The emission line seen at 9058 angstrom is H-beta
